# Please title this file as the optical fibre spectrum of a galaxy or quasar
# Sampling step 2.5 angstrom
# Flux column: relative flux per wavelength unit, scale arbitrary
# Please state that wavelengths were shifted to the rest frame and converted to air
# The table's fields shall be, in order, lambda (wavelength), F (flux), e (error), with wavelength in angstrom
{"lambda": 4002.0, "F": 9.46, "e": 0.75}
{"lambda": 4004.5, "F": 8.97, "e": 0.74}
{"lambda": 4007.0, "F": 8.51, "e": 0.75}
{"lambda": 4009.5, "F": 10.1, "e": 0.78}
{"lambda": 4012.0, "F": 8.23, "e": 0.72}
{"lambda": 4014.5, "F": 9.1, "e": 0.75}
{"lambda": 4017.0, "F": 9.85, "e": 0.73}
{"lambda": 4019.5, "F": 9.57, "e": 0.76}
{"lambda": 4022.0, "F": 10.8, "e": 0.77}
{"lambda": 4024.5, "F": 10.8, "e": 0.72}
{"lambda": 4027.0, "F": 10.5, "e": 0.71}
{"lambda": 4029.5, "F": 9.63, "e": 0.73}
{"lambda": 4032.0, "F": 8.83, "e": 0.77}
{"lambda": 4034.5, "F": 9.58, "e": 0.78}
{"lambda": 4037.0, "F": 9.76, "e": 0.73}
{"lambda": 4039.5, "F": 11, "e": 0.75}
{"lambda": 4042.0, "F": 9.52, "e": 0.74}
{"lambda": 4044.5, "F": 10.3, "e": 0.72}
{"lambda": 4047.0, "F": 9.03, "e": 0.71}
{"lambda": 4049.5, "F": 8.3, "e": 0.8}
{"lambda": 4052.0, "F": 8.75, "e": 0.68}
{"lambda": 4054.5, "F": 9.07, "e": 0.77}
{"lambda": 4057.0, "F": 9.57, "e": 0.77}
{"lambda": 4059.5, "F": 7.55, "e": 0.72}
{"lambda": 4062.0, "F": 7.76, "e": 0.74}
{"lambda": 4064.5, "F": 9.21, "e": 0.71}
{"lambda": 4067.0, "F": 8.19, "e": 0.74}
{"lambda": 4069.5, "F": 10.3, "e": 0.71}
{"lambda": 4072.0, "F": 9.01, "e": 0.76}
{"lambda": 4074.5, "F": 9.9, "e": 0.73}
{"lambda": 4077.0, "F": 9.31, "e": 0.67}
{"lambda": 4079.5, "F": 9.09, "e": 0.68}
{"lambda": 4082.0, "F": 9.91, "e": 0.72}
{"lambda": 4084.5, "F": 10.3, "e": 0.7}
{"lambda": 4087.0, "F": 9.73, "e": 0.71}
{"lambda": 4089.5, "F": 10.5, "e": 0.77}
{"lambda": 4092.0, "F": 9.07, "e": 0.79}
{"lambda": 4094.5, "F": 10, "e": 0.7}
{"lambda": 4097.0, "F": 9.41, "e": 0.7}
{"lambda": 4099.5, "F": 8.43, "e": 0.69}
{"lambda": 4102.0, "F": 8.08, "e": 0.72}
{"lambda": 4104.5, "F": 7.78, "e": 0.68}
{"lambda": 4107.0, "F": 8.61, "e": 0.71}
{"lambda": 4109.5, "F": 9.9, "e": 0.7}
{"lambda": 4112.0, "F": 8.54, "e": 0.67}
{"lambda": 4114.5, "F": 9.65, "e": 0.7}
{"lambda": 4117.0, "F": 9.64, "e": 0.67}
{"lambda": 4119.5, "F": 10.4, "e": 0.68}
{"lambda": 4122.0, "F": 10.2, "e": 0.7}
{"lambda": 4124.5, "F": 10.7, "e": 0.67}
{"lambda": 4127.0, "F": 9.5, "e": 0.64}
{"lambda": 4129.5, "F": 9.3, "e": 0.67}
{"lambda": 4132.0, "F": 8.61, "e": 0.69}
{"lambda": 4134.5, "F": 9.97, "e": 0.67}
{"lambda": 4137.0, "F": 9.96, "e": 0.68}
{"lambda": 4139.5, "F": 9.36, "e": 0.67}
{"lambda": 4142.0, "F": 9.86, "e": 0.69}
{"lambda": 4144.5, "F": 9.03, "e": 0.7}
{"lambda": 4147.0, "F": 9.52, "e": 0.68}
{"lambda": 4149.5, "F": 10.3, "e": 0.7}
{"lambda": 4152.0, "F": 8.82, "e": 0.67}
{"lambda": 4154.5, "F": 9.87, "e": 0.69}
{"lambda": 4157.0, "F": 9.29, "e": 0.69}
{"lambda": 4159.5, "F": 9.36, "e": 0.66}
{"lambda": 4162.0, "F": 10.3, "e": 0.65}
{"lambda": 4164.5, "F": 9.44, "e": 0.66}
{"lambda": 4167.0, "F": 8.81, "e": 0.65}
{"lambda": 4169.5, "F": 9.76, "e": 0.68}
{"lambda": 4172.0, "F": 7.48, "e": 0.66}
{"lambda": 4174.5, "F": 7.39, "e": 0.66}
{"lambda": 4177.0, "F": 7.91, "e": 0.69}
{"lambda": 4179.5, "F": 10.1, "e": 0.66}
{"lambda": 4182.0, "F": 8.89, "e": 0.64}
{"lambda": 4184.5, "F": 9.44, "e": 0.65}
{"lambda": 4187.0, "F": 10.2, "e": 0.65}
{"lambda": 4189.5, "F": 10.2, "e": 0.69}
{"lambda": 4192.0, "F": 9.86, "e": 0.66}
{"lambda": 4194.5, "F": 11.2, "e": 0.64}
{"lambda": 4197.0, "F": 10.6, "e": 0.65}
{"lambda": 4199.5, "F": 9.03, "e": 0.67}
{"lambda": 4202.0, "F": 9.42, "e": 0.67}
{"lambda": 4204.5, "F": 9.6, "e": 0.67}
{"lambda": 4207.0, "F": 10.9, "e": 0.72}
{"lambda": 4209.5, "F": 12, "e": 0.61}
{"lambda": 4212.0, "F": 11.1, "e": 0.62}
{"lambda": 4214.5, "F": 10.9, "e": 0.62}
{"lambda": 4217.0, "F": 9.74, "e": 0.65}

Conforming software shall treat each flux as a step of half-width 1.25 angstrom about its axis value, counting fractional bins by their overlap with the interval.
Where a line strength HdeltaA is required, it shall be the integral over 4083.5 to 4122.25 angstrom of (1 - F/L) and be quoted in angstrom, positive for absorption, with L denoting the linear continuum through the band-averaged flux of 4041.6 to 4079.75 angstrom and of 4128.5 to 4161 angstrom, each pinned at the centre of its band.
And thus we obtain -0.4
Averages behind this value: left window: 9.04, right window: 9.49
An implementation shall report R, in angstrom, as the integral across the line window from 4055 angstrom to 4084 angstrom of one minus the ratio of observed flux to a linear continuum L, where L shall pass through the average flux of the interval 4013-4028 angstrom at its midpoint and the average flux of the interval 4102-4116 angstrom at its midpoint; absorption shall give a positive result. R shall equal 0.85 angstrom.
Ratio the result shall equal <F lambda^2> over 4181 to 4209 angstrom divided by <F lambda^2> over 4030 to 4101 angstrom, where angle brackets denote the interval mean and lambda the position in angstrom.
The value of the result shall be 1.14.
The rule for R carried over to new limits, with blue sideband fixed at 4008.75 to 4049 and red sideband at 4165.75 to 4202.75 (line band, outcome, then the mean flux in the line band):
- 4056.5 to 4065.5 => 1.2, 8.42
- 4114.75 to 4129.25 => -0.7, 10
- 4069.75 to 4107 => 1.1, 9.33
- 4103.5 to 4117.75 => 0.8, 9.02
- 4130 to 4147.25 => 0.0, 9.46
